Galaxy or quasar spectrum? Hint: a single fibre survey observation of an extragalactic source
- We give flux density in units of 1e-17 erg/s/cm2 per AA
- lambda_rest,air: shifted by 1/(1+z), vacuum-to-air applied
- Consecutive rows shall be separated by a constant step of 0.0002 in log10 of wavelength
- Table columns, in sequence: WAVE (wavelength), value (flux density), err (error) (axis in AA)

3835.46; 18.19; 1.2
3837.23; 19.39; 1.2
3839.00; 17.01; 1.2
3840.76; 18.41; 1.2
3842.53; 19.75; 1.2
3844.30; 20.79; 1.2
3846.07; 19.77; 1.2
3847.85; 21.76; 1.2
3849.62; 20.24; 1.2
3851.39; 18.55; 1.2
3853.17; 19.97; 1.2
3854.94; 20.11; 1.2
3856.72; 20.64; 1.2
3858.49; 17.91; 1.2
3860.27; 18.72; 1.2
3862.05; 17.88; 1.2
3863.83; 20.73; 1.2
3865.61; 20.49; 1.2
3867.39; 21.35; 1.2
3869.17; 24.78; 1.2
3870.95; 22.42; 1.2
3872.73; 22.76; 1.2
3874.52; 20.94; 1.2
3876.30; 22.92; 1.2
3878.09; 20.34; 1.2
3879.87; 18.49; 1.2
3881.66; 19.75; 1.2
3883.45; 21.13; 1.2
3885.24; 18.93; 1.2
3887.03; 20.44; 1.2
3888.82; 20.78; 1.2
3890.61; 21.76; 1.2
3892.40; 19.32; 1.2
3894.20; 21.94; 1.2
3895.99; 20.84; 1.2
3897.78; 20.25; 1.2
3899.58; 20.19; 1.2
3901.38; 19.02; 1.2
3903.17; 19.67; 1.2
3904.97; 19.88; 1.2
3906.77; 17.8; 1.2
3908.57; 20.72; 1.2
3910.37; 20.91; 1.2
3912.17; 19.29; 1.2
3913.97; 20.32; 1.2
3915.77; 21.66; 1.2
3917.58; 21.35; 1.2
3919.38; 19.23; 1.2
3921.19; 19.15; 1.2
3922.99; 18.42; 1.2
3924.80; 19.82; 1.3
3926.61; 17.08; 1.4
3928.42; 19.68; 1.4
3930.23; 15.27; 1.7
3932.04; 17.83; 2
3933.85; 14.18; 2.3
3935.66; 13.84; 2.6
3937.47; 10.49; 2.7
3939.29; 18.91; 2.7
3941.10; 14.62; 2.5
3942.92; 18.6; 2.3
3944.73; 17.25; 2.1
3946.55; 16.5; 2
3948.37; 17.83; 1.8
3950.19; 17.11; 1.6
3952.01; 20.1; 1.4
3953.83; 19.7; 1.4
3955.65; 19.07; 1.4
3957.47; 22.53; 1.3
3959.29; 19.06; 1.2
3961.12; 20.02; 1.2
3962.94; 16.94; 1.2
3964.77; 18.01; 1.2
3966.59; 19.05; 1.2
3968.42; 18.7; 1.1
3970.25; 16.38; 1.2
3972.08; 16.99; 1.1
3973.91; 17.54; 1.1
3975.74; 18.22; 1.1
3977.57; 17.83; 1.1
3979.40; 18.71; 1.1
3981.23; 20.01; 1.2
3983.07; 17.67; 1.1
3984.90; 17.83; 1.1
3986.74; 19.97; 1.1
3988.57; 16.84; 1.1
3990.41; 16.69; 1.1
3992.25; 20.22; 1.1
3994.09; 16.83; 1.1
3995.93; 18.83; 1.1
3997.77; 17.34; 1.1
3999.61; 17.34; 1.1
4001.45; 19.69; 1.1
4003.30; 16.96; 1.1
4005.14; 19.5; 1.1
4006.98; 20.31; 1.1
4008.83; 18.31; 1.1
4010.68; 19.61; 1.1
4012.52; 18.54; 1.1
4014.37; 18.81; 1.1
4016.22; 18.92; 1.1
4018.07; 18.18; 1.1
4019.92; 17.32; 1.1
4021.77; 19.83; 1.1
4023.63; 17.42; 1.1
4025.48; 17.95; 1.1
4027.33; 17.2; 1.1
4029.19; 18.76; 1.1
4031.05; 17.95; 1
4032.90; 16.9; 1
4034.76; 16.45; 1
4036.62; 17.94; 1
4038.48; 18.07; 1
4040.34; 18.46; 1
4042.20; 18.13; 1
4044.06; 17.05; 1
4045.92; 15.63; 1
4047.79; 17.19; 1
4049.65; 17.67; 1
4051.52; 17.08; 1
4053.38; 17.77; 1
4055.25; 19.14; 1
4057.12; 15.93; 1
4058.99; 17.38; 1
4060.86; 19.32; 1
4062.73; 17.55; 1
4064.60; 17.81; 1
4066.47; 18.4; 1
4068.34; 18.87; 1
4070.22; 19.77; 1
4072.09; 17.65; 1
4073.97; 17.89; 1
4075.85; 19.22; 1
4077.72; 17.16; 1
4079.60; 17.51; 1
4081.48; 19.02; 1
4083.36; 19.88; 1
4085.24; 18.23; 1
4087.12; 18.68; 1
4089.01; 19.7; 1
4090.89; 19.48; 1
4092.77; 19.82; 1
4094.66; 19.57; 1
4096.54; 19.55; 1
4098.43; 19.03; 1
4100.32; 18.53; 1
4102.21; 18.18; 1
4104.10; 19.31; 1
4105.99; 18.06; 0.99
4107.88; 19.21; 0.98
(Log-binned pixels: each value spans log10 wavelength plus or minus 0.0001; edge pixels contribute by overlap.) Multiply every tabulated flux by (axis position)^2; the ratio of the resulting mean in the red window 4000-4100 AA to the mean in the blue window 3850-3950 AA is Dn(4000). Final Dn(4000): 1.02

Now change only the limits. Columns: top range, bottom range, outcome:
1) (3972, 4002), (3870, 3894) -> 0.92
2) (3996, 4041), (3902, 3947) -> 1.06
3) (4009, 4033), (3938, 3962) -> 1.03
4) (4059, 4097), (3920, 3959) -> 1.14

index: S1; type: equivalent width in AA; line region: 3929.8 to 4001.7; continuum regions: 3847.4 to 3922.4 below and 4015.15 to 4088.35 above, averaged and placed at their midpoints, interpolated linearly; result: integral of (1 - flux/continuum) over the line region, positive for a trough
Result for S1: 5.3 AA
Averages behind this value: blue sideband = 20.4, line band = 17.8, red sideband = 18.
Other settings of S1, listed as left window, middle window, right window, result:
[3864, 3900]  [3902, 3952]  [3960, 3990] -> 3.95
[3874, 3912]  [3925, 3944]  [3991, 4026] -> 3.32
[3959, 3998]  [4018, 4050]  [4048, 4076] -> 0.75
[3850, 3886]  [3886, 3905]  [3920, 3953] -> -1.29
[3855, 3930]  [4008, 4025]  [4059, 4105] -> 0.62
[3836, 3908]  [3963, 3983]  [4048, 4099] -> 1.29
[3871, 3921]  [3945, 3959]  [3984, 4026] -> 0.34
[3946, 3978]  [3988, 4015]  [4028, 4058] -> -0.63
